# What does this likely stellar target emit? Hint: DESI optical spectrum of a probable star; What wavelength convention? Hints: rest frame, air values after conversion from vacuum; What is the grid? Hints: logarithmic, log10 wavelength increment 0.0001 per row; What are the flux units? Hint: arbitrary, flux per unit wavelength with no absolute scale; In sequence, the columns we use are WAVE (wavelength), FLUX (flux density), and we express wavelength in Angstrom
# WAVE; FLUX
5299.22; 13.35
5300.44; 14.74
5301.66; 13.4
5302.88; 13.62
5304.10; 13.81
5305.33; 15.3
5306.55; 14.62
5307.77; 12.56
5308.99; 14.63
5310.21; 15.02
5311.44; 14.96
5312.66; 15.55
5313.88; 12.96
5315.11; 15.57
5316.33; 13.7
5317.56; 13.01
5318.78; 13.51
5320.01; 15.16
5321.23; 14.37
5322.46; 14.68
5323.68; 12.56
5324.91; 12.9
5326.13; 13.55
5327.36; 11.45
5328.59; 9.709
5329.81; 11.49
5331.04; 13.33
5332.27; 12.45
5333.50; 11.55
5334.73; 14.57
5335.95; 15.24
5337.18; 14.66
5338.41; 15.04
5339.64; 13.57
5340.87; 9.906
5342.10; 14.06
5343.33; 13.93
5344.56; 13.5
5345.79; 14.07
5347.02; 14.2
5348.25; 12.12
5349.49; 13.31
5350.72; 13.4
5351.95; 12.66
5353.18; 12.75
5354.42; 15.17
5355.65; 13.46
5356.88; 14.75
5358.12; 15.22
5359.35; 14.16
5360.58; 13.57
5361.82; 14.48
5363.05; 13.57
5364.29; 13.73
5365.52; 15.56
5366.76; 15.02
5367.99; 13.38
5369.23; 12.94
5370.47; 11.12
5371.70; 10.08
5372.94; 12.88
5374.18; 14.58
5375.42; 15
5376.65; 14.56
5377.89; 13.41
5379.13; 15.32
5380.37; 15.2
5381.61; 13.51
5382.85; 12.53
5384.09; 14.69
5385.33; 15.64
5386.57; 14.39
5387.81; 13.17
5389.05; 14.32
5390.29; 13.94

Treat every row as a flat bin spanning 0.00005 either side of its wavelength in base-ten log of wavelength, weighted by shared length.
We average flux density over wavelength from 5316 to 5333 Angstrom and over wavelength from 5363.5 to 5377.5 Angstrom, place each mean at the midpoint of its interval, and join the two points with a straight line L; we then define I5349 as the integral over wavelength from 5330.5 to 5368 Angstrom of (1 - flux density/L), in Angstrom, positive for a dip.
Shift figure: -1.39 Angstrom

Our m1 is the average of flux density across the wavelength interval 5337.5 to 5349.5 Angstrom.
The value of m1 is 13.4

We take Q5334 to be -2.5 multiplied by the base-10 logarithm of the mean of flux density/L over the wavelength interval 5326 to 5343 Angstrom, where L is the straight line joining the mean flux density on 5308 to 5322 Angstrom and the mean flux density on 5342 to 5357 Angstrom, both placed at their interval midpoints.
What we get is 0.08 mag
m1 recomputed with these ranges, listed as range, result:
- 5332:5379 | 13.6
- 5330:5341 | 13.4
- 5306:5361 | 13.6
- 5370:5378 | 13.1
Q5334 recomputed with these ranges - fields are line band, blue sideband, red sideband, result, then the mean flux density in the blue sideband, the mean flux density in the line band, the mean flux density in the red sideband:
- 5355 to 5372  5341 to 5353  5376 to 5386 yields 0.01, 13.3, 13.7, 14.4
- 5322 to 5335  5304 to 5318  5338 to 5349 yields 0.11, 14.3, 12.5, 13.3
